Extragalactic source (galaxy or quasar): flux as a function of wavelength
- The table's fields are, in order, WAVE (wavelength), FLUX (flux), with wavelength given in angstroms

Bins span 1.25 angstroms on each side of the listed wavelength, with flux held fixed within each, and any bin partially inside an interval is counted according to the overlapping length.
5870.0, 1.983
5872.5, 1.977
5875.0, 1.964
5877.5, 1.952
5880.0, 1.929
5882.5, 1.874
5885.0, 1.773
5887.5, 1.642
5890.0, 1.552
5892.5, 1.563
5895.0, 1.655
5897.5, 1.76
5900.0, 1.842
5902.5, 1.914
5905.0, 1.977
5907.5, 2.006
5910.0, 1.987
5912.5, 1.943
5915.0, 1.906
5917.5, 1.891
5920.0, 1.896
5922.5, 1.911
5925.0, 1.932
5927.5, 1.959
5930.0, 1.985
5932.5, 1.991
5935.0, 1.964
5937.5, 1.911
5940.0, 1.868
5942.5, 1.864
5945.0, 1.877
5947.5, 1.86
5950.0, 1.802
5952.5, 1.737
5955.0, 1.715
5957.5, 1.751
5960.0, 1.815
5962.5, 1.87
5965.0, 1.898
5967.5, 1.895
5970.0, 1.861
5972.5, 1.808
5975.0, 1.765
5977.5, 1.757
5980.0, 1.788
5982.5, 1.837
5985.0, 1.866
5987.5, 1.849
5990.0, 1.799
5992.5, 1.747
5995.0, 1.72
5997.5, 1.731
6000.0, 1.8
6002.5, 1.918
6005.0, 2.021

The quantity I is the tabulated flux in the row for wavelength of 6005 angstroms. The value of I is 2.021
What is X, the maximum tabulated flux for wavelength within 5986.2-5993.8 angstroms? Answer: 1.849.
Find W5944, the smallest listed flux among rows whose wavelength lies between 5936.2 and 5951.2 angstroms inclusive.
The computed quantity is 1.802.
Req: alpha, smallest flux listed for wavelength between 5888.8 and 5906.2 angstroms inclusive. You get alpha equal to 1.552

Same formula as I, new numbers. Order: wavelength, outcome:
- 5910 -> 1.987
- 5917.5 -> 1.891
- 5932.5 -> 1.991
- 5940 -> 1.868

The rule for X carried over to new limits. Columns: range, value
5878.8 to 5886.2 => 1.929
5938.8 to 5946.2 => 1.877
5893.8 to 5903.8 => 1.914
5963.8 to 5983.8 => 1.898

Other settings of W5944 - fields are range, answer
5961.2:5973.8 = 1.808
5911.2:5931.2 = 1.891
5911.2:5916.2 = 1.906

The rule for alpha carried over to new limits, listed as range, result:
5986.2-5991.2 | 1.799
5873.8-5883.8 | 1.874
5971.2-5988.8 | 1.757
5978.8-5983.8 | 1.788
